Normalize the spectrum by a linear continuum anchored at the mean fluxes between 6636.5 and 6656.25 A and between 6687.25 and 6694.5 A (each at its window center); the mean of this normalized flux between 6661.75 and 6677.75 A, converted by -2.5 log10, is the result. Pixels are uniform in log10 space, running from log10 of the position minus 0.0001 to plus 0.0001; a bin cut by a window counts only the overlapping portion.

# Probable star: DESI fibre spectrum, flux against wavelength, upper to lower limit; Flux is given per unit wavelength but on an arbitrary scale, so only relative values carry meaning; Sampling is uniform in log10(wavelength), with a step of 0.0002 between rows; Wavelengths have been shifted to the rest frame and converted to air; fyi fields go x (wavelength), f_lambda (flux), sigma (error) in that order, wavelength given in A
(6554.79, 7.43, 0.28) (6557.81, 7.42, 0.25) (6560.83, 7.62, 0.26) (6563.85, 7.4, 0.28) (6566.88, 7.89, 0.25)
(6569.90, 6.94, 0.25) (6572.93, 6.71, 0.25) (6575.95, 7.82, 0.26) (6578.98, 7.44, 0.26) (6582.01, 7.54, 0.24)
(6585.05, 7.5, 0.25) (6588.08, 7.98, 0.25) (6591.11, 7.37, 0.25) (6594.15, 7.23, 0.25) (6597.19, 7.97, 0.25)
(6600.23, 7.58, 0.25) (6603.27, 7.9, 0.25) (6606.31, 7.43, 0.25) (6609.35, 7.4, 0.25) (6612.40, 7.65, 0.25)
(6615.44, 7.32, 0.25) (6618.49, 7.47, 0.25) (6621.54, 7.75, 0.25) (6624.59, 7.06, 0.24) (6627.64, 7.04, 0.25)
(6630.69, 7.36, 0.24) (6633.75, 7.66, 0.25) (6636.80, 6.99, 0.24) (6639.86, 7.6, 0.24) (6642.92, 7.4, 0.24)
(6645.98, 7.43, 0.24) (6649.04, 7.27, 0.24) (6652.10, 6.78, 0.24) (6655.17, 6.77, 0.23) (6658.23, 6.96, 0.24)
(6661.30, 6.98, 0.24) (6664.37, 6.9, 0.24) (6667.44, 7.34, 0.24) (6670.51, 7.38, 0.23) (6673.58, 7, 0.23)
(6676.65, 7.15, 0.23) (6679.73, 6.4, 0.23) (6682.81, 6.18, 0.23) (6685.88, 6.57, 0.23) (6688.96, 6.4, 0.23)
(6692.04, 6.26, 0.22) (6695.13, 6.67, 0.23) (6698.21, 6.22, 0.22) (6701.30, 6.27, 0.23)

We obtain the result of -0.06 mag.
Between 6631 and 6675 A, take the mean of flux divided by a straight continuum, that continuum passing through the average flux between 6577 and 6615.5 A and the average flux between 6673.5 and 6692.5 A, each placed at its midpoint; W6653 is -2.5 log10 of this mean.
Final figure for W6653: -0.04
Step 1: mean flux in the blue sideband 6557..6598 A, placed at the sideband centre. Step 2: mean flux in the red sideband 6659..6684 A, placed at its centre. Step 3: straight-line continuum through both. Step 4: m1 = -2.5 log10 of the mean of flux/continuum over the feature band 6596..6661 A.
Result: -0.03 mag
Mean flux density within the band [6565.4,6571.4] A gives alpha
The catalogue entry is 7.42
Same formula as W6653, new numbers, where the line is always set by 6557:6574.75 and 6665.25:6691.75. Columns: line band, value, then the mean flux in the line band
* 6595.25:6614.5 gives -0.072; 7.64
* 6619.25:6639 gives -0.046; 7.33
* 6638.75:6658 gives -0.039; 7.18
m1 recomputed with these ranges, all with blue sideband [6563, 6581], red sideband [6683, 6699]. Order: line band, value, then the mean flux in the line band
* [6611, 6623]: -0.080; 7.55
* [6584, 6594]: -0.050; 7.57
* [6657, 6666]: -0.047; 6.95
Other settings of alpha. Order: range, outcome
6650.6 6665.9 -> 6.88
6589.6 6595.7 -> 7.3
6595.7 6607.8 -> 7.72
